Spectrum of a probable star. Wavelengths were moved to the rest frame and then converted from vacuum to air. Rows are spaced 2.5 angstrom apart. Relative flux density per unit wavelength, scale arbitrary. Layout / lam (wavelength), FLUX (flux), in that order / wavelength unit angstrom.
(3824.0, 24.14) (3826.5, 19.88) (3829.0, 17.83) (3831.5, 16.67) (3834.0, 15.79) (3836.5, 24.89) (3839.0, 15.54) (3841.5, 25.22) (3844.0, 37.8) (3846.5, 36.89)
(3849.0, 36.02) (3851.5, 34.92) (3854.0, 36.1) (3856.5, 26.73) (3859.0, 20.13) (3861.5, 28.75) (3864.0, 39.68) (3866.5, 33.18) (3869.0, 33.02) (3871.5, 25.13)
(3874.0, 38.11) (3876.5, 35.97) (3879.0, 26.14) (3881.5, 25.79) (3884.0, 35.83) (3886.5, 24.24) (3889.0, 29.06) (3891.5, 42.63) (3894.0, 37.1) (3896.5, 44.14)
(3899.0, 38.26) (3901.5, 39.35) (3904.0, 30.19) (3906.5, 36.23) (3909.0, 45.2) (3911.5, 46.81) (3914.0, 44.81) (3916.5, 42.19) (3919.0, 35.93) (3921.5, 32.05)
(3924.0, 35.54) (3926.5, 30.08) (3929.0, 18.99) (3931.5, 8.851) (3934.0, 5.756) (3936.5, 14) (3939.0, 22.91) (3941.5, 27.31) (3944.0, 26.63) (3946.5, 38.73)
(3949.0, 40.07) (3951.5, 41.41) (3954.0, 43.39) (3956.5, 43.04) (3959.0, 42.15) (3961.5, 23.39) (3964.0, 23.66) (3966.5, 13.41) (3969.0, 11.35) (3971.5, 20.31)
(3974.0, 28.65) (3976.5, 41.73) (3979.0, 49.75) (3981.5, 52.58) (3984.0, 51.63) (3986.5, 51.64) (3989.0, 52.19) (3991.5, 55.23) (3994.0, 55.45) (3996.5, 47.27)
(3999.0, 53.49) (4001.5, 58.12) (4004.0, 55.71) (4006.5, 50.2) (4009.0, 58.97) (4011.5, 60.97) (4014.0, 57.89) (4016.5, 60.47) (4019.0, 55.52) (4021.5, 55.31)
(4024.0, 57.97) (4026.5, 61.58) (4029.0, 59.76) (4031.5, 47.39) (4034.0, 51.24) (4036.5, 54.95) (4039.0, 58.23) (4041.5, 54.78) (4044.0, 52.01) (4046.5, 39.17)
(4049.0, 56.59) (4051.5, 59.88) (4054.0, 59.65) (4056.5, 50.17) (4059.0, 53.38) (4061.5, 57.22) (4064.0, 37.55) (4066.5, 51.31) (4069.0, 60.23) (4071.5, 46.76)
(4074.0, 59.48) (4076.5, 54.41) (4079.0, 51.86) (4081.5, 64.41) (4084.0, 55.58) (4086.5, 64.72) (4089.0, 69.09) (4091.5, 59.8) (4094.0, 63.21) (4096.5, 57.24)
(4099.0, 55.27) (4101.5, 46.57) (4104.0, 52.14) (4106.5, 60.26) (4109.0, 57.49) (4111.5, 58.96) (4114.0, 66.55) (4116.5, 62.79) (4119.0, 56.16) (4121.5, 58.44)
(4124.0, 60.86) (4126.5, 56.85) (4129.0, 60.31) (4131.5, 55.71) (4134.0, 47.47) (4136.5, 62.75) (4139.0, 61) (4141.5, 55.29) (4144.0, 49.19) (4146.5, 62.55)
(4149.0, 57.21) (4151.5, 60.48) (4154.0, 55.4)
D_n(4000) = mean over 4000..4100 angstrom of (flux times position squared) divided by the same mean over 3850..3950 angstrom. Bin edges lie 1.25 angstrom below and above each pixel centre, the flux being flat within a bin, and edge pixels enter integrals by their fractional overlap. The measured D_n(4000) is 1.89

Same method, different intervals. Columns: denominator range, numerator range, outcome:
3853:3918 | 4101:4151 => 1.87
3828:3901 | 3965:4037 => 1.73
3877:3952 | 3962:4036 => 1.57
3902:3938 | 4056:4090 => 1.96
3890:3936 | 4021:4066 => 1.70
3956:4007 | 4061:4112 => 1.42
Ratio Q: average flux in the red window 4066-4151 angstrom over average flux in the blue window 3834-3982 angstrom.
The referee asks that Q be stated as 1.8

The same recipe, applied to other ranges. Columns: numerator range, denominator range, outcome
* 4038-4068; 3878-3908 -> 1.53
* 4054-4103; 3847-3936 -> 1.71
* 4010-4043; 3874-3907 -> 1.65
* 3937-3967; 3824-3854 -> 1.24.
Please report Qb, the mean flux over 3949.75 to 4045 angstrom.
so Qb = 47.7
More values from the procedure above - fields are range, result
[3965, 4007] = 43.8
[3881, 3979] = 31.8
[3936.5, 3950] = 29.4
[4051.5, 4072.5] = 52.6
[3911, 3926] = 38.7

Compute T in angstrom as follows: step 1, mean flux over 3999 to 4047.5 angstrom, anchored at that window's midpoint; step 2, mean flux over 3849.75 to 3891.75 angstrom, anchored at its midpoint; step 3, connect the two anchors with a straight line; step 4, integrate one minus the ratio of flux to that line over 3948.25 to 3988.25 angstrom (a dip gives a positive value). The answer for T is 8.9 angstrom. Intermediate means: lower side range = 31.3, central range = 36.3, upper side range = 55.3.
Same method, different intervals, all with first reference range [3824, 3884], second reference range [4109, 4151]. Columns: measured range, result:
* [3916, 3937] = 6.6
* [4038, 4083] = -2.7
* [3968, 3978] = 3.6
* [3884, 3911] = -3.1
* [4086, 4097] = -1.8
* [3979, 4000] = -4.5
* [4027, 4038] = -1.5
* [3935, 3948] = 4.2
